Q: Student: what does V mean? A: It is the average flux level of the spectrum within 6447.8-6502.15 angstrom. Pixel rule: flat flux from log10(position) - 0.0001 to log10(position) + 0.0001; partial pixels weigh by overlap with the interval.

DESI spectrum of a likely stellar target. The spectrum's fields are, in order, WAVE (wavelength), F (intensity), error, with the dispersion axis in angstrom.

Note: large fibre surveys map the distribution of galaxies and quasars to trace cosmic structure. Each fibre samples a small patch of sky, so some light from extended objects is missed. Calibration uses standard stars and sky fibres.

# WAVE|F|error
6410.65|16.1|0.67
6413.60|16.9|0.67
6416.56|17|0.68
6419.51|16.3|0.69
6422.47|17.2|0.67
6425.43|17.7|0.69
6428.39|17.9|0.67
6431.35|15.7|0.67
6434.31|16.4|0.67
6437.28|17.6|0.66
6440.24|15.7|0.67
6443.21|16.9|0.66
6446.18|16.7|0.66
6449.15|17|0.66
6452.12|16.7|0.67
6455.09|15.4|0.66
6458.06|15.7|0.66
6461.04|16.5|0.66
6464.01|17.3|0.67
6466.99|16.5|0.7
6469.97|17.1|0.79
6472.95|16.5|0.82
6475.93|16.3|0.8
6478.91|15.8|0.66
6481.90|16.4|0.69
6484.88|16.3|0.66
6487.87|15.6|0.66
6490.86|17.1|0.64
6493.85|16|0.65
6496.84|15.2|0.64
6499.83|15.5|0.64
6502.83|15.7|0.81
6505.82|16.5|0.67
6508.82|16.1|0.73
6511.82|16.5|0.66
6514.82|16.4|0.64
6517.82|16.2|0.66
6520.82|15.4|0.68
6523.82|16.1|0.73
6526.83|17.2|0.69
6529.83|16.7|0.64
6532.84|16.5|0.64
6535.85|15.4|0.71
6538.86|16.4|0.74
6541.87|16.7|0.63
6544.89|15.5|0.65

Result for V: 16.3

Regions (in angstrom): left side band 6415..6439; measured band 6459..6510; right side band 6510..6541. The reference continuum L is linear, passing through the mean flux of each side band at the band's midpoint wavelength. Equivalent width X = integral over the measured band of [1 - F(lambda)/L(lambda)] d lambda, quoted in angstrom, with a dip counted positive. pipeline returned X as 1.0 angstrom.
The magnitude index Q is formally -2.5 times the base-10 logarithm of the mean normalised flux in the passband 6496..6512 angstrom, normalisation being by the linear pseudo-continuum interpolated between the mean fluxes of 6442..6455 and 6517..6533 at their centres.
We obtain 0.036 mag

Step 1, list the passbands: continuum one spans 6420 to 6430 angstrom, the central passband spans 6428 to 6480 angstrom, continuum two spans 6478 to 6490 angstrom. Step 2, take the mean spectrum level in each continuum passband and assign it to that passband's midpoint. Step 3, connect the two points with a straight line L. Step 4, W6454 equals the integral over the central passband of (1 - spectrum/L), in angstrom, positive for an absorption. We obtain 0.8 angstrom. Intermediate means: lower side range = 17.4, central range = 16.5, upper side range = 16.1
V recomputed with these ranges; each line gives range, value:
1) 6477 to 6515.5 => 16.1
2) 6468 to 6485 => 16.4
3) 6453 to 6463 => 16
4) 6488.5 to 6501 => 15.9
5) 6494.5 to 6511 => 15.8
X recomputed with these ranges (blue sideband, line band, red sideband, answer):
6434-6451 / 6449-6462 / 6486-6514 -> 0.3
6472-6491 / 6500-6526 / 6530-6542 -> 0.2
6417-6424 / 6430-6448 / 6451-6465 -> 0.0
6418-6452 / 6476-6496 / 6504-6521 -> 0.3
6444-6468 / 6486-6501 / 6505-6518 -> 0.4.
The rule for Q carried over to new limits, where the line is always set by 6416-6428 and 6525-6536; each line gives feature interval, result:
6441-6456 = 0.03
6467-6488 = 0.03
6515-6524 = 0.04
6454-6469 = 0.04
